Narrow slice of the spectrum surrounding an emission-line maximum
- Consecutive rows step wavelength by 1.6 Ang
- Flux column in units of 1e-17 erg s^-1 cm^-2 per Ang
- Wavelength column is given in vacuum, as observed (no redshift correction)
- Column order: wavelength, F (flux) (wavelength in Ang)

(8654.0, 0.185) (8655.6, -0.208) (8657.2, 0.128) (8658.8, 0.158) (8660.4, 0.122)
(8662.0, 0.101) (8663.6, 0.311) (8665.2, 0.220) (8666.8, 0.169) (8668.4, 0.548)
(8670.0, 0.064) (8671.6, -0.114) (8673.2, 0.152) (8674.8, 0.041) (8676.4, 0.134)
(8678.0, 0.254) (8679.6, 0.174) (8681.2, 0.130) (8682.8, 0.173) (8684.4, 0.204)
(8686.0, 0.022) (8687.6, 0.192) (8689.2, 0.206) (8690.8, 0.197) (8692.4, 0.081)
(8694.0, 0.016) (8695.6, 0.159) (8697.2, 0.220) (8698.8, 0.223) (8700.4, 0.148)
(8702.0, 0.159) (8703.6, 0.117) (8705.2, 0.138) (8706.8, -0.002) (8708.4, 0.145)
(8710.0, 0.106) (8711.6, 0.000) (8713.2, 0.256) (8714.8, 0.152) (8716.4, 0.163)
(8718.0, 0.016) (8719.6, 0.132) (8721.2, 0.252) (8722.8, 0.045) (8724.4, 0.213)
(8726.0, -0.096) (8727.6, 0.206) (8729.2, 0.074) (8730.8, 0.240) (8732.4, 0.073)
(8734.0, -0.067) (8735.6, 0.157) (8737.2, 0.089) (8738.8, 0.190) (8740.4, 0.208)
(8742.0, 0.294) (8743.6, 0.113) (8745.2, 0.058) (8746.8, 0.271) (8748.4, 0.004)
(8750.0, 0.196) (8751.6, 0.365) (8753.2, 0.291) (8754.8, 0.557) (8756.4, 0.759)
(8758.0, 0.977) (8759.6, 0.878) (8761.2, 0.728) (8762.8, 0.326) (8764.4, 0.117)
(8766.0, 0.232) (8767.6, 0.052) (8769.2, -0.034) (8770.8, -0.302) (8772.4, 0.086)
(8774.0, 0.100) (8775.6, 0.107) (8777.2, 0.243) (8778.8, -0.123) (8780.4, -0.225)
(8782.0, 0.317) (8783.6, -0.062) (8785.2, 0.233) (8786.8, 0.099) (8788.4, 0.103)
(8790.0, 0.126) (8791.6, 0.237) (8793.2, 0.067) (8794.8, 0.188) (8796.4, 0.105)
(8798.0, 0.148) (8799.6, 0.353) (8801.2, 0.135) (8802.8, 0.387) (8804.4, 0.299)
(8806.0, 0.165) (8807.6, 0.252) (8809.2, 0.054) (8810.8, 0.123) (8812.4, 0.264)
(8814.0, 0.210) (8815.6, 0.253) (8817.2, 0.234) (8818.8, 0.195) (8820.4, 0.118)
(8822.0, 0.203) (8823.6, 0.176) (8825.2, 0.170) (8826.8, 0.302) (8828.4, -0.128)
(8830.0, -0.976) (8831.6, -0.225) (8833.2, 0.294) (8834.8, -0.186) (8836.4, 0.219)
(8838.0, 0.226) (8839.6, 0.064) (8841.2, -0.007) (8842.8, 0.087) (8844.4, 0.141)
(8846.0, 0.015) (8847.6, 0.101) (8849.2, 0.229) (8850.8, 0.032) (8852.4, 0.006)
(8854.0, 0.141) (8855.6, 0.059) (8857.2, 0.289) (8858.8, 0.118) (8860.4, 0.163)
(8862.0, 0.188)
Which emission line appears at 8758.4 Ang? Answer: Hgamma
